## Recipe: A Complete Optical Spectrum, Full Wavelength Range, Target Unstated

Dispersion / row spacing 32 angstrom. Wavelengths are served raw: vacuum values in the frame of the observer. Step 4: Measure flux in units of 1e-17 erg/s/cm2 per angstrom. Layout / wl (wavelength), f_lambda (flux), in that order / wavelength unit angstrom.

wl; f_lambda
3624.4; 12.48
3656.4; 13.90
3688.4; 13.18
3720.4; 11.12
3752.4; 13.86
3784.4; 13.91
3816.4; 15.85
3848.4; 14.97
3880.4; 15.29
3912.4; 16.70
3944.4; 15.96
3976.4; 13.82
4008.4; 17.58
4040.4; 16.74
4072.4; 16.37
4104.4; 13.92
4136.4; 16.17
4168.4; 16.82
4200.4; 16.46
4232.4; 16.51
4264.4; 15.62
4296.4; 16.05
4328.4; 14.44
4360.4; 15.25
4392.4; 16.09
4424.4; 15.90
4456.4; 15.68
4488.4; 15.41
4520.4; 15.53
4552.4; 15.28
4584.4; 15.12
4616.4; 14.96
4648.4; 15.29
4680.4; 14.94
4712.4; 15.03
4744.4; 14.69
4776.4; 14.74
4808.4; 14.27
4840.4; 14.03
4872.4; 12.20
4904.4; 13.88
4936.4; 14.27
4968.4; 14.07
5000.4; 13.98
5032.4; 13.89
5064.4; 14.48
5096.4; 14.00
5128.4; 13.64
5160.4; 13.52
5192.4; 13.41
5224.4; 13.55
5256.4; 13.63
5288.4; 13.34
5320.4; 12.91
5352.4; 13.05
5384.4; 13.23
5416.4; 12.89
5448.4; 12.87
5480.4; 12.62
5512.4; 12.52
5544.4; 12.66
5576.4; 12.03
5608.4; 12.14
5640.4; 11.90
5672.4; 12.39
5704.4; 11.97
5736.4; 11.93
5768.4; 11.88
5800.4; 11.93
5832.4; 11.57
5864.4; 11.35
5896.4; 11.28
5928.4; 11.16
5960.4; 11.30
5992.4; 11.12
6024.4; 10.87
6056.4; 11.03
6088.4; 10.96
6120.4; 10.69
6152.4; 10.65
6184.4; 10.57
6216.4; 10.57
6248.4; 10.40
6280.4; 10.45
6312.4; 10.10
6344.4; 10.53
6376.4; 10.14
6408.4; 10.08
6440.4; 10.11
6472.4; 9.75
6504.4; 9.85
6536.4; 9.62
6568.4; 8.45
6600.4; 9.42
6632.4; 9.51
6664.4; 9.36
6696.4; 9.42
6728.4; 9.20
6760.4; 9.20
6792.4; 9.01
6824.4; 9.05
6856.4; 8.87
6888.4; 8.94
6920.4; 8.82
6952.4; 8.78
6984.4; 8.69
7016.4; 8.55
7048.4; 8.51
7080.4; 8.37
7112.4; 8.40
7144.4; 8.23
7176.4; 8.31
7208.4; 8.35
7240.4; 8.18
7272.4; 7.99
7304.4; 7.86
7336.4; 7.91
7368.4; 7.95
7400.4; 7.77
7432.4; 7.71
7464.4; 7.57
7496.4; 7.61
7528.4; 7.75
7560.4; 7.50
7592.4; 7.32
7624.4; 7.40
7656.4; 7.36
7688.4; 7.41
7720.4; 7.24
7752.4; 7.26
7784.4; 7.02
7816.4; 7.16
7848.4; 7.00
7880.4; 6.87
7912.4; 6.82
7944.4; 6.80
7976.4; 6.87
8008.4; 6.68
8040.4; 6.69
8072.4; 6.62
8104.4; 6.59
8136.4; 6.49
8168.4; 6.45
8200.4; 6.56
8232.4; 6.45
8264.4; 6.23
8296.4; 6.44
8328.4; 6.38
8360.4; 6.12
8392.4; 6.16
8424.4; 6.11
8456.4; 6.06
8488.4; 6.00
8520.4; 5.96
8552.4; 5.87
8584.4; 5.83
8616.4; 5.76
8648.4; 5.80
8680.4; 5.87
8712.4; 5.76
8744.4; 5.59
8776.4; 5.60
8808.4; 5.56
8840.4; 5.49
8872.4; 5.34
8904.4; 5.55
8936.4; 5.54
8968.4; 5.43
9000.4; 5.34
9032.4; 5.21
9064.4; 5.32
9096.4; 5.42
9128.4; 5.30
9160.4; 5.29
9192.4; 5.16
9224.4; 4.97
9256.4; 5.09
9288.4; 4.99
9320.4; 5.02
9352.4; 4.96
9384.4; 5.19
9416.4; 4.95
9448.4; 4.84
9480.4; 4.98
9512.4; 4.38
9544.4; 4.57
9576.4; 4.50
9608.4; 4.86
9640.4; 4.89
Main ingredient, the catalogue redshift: 0.000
